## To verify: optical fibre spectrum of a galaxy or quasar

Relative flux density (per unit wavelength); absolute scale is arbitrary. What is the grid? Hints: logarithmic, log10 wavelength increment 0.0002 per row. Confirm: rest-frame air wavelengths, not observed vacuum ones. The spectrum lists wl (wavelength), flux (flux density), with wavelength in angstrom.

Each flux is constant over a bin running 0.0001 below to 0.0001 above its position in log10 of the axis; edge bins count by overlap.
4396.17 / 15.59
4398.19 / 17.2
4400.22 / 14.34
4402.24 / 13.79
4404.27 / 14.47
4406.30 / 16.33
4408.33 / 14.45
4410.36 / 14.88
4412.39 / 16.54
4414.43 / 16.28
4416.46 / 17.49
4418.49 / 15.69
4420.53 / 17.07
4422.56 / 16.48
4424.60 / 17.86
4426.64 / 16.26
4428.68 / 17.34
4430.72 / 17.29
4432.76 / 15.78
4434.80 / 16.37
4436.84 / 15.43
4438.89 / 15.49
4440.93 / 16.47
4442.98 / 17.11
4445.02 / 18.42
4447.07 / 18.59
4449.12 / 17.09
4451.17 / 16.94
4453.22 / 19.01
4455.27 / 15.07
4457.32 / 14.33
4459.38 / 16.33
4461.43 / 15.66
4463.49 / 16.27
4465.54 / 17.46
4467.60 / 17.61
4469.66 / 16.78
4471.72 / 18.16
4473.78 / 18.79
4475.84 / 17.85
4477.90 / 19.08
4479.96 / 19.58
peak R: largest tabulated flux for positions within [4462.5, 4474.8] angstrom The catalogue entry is 18.79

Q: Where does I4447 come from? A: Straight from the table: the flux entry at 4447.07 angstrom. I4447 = 18.59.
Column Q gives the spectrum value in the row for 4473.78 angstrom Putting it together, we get 18.79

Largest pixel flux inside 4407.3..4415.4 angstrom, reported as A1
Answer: 16.54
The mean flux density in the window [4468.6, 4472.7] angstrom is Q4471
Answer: 17.4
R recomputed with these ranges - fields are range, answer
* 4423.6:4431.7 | 17.86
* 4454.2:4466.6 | 17.46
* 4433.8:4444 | 17.11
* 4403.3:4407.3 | 16.33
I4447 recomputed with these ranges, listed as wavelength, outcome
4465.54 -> 17.46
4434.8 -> 16.37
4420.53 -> 17.07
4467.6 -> 17.61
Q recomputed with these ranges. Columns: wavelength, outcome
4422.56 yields 16.48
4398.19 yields 17.2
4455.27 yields 15.07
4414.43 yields 16.28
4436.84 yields 15.43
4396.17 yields 15.59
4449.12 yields 17.09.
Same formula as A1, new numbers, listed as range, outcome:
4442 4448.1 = 18.59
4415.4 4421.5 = 17.49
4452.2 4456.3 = 19.01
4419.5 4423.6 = 17.07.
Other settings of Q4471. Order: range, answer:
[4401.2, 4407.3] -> 14.9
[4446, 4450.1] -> 17.8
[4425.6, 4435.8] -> 16.6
